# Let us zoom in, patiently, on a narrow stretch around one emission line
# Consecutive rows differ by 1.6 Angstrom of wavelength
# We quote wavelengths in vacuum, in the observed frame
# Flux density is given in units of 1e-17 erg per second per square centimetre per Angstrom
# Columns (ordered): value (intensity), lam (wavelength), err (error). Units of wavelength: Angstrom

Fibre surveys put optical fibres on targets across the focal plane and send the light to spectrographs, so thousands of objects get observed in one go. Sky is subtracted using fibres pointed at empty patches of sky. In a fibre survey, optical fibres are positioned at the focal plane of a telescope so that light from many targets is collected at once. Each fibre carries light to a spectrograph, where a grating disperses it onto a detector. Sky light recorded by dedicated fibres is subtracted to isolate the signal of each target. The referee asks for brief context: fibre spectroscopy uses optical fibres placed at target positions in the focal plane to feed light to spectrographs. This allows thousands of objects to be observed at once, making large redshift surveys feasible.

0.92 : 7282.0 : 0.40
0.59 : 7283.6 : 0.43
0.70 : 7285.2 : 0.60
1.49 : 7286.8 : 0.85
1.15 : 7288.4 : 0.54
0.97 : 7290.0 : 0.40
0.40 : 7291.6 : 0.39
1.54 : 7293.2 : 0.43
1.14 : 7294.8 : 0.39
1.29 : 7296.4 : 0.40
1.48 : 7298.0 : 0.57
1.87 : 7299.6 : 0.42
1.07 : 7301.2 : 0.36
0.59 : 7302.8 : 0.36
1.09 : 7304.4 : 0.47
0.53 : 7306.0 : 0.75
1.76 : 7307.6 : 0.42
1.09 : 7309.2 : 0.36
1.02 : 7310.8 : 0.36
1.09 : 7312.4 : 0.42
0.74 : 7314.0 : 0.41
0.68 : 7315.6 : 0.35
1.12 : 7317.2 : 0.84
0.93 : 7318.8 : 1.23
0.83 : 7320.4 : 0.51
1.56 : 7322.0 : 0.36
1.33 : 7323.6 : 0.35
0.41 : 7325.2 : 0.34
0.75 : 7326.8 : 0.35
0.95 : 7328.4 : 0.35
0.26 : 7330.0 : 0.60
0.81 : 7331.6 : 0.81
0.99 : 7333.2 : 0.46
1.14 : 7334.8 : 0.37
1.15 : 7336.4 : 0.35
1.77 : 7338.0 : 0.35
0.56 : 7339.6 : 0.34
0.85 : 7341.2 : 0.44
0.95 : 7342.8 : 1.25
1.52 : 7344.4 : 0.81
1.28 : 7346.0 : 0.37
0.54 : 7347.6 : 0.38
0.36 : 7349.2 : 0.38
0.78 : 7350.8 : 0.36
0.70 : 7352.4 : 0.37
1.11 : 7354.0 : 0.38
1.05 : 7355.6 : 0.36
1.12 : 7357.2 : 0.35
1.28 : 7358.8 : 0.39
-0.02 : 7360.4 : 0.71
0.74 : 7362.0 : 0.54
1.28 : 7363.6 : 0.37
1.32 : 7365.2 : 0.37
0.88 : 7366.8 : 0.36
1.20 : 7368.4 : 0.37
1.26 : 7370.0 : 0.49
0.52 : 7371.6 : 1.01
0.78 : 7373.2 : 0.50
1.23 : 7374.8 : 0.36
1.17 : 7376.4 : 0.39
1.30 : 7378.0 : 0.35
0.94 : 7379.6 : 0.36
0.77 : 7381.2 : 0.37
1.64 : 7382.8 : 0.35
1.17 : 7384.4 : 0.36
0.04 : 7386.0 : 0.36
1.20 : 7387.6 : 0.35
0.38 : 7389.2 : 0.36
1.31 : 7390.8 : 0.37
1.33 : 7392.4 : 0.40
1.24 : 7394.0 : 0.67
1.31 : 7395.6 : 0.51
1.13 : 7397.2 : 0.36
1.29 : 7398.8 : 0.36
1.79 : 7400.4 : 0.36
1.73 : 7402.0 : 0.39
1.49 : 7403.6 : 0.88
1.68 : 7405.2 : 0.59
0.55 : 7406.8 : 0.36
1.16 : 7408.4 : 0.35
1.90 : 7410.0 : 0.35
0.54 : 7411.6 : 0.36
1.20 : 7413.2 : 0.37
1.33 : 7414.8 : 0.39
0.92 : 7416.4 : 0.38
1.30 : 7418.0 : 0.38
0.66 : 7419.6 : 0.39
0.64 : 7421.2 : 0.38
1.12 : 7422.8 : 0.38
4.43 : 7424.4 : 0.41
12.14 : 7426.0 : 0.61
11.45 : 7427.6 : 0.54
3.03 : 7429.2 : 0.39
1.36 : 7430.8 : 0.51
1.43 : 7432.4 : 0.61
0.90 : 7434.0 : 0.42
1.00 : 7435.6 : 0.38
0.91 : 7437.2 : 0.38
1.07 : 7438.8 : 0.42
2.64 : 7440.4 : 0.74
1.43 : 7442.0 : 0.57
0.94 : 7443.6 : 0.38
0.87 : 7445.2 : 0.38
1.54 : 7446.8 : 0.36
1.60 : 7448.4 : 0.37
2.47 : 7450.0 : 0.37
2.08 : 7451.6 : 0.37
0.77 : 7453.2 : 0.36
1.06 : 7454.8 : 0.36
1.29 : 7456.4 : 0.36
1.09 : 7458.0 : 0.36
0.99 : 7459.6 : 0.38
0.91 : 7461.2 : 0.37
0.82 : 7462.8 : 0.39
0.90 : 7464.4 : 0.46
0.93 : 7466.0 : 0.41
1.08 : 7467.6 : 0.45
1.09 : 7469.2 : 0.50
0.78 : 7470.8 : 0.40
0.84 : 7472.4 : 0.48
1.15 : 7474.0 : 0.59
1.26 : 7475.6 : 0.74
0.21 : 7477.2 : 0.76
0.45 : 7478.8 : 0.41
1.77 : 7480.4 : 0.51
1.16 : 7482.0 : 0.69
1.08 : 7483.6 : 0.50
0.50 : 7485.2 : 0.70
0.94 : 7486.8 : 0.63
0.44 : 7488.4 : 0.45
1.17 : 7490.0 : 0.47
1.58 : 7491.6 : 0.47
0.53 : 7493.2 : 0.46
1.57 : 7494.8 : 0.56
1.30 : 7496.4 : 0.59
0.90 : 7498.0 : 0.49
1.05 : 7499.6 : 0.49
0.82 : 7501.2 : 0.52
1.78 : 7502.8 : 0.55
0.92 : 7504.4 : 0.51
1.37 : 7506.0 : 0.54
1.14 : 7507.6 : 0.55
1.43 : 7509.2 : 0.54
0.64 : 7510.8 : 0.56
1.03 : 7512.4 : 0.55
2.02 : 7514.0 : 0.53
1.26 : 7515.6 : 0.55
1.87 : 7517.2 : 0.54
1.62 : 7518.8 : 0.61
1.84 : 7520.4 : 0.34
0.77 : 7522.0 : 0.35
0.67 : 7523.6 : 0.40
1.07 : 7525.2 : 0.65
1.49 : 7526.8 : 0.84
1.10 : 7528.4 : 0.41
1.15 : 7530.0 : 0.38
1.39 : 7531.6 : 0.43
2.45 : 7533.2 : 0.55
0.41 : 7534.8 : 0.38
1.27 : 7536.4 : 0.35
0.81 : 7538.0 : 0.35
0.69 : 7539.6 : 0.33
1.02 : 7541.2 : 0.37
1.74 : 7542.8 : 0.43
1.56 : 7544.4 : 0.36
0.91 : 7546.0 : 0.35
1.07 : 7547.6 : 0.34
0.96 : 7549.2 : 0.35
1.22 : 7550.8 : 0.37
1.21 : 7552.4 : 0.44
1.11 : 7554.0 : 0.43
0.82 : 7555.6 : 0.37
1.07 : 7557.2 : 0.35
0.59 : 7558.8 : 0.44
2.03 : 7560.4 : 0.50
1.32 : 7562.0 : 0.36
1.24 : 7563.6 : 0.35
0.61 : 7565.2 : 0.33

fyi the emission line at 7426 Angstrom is H-alpha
